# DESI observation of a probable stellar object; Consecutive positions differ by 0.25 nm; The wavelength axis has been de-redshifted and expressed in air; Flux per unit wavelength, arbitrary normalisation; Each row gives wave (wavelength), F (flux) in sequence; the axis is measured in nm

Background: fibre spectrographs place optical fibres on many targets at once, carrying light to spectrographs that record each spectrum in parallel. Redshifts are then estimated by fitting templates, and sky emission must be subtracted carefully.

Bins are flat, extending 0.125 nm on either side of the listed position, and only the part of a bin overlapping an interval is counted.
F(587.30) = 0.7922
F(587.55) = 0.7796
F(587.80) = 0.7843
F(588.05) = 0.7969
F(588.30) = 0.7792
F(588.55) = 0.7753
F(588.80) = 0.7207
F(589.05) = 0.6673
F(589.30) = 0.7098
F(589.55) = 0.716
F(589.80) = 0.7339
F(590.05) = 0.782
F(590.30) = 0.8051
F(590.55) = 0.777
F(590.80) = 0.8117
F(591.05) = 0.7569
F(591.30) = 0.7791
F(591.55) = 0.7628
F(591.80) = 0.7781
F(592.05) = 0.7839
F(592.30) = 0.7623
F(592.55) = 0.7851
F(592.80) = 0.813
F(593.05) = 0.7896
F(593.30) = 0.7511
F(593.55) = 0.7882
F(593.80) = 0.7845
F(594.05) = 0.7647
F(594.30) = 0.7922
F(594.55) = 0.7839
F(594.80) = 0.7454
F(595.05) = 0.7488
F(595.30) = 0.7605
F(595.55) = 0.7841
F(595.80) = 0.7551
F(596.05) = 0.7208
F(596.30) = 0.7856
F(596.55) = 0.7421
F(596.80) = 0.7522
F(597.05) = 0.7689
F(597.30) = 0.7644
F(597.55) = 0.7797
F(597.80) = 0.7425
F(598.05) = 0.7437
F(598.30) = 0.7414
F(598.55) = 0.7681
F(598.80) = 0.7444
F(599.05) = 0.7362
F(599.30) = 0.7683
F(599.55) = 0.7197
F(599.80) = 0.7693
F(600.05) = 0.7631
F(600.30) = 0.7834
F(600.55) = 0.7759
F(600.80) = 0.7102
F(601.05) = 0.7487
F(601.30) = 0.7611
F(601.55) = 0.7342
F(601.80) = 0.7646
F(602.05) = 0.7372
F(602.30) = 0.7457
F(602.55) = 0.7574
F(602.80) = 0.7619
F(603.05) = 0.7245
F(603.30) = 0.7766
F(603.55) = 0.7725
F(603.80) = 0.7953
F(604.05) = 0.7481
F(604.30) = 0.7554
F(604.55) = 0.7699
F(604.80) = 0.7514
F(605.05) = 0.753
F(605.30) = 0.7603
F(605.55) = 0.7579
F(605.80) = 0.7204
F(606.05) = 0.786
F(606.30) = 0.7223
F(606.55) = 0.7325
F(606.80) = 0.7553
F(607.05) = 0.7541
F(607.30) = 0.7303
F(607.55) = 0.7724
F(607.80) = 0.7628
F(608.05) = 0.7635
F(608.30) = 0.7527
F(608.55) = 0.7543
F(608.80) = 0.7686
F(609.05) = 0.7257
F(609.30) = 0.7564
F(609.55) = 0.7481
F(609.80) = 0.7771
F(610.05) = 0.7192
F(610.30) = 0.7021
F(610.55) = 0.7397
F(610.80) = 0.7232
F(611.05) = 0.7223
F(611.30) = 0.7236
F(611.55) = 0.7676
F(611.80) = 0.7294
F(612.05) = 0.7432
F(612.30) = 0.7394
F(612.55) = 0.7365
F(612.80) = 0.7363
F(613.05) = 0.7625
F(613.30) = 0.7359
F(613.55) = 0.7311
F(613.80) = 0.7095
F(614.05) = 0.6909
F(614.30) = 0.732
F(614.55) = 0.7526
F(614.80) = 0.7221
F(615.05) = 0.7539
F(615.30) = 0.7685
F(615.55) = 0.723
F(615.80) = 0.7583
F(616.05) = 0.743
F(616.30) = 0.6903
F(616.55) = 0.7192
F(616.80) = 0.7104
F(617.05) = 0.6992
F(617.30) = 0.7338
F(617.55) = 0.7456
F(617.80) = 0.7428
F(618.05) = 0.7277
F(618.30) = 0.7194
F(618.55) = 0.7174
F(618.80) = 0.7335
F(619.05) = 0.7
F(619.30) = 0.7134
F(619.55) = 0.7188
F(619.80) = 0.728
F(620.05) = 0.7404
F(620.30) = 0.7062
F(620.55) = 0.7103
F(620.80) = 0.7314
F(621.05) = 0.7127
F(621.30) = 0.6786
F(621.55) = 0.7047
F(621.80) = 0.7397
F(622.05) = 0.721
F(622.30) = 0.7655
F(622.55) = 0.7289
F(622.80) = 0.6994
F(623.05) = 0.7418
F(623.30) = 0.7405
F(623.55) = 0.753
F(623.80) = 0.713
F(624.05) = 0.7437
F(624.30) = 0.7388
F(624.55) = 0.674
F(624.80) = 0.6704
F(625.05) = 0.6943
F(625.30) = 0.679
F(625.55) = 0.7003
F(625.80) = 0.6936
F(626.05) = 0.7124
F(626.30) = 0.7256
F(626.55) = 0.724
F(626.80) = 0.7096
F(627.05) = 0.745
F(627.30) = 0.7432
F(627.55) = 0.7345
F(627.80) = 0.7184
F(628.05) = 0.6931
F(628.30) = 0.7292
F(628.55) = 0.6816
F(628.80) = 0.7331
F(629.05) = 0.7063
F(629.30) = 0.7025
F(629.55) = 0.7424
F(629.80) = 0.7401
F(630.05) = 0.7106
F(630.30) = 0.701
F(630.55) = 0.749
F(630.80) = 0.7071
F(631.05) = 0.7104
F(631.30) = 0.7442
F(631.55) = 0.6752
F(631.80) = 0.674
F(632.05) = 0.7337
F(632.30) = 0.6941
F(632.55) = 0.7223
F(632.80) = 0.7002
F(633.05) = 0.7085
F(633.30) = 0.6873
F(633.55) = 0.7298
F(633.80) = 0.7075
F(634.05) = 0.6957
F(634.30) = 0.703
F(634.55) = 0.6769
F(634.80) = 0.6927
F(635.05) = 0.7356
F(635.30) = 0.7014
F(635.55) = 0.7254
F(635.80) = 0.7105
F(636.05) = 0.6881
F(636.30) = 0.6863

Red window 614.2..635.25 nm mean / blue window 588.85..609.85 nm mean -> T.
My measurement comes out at 0.9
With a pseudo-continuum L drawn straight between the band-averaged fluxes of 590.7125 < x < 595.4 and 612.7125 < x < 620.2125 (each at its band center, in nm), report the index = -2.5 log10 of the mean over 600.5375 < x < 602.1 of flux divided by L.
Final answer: 0.02 mag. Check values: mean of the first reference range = 0.776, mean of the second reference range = 0.728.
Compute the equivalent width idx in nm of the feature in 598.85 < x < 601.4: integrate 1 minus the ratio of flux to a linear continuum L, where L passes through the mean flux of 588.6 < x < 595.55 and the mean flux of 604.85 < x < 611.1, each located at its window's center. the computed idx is 0.01 nm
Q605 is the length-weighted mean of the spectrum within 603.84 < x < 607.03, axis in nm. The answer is 0.752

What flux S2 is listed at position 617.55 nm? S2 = 0.7456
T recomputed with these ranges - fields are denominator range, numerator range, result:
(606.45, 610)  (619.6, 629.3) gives 0.95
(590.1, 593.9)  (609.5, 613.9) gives 0.94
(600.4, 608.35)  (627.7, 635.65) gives 0.94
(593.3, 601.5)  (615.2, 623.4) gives 0.95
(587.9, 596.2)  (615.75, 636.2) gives 0.93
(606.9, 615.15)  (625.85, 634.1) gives 0.97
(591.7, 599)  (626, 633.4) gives 0.93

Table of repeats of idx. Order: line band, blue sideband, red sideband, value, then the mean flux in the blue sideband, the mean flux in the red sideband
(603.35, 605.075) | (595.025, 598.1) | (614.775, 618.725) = -0.04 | 0.758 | 0.73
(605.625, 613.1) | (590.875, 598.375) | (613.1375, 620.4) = -0.04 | 0.767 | 0.727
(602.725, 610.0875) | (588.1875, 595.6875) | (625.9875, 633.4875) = -0.08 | 0.766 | 0.715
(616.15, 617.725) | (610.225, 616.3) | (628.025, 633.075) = 0.03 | 0.735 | 0.713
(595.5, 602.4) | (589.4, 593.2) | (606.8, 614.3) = 0.07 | 0.775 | 0.741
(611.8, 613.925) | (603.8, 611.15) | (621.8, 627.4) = 0.01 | 0.749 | 0.719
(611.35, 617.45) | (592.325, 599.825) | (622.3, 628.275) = 0.01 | 0.763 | 0.718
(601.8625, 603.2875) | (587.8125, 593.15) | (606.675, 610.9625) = 0.01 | 0.766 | 0.747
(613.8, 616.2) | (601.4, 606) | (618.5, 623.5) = -0.01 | 0.755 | 0.722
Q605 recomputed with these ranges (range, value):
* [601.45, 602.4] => 0.746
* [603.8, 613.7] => 0.746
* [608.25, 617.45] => 0.735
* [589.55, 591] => 0.775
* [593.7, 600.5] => 0.76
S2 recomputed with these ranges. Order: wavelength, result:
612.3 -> 0.7394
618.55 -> 0.7174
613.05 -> 0.7625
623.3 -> 0.7405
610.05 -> 0.7192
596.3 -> 0.7856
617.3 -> 0.7338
